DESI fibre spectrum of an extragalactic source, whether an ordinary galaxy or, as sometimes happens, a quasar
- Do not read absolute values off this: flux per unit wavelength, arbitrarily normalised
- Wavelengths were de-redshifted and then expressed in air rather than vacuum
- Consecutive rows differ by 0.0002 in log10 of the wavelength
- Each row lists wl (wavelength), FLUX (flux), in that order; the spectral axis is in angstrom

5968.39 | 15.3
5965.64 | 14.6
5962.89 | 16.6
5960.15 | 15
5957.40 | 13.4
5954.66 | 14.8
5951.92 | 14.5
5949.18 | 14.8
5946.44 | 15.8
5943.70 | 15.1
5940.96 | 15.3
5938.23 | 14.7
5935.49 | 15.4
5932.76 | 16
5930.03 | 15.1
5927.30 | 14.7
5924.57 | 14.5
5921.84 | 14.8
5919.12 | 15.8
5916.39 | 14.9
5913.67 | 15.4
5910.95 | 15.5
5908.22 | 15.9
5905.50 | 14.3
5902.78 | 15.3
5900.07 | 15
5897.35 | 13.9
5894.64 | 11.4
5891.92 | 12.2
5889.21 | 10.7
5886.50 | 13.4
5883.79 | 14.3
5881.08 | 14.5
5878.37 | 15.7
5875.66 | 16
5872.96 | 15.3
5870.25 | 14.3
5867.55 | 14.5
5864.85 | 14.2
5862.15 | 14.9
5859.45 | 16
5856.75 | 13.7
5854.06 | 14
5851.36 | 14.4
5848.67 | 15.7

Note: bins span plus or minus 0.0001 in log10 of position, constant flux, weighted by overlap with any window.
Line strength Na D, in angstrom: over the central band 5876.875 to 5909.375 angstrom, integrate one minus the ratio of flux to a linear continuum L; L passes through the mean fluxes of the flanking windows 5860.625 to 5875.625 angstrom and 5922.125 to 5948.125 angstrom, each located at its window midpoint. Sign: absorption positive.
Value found 2.3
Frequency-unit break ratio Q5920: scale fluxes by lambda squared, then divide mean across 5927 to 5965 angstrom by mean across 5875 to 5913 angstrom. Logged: 1.09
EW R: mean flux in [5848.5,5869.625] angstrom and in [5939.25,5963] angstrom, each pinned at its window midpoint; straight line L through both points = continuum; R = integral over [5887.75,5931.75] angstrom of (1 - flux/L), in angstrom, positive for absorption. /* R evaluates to 1.3 angstrom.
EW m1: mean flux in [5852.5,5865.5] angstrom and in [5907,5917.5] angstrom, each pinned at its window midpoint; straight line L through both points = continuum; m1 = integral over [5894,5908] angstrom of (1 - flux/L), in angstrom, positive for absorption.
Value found 0.9 angstrom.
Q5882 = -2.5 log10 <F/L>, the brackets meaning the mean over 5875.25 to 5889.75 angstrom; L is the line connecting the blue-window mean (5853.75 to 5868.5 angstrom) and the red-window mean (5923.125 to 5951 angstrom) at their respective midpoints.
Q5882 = 0.04 mag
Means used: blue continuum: 14.6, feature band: 14.2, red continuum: 15.1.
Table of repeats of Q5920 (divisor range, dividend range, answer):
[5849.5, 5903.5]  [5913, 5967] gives 1.08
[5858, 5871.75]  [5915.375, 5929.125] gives 1.03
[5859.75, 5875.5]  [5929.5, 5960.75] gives 1.04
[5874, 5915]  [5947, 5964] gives 1.07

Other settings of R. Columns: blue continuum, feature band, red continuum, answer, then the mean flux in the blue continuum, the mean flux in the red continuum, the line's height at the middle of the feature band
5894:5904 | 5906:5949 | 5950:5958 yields -3.0 angstrom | 14.1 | 14.4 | 14.2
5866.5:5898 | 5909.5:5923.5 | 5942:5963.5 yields -0.9 angstrom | 13.8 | 14.9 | 14.4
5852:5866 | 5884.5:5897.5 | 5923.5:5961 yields 2.1 angstrom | 14.6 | 14.9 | 14.7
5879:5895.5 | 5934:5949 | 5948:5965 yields -0.8 angstrom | 12.9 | 14.8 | 14.4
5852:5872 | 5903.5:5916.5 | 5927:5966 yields -0.3 angstrom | 14.5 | 15.1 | 14.8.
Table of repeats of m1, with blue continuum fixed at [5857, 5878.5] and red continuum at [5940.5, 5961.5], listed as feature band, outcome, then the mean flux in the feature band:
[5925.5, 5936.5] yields -0.3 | 15.3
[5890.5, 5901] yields 1.3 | 13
